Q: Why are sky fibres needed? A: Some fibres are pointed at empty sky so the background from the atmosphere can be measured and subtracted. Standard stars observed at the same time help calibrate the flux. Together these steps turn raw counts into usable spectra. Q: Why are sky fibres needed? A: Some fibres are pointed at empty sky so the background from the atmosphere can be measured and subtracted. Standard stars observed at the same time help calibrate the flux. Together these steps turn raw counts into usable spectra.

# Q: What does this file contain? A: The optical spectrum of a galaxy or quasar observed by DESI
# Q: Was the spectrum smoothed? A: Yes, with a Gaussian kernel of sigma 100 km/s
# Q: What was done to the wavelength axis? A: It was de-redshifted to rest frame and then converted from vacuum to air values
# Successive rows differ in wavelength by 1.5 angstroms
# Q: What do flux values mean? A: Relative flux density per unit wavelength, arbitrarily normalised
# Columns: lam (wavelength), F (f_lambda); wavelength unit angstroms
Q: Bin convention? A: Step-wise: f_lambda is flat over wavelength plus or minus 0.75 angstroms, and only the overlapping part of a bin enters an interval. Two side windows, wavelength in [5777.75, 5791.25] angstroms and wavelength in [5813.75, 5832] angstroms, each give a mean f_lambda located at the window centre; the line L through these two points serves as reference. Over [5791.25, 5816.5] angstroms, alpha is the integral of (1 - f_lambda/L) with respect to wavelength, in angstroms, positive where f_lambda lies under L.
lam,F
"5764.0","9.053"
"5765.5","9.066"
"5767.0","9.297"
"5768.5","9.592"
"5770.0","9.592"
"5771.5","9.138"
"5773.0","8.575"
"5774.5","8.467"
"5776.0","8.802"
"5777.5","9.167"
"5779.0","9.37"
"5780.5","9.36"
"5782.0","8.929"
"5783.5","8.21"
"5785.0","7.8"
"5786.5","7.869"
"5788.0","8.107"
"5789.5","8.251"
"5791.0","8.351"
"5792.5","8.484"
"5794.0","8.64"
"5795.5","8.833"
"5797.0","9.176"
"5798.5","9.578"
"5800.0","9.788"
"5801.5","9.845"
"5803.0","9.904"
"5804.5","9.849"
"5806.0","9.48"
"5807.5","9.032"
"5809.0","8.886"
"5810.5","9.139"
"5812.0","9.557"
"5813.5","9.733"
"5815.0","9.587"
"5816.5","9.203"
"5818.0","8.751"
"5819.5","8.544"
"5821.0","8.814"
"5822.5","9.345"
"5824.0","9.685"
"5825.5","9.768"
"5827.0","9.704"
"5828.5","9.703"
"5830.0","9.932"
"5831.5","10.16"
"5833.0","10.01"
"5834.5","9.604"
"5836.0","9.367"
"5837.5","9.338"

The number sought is -1.0 angstroms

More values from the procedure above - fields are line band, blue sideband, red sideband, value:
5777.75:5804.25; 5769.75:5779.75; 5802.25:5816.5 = 0.9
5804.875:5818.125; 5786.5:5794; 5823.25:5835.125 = -0.3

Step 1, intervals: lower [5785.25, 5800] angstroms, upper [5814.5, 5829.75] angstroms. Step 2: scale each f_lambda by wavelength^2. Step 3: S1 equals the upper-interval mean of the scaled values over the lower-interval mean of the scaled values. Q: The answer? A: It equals 1.09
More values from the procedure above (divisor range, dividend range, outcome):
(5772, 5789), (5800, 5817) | 1.11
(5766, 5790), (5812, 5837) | 1.10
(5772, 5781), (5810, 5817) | 1.07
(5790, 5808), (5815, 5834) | 1.03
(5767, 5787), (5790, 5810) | 1.05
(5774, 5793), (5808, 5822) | 1.08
